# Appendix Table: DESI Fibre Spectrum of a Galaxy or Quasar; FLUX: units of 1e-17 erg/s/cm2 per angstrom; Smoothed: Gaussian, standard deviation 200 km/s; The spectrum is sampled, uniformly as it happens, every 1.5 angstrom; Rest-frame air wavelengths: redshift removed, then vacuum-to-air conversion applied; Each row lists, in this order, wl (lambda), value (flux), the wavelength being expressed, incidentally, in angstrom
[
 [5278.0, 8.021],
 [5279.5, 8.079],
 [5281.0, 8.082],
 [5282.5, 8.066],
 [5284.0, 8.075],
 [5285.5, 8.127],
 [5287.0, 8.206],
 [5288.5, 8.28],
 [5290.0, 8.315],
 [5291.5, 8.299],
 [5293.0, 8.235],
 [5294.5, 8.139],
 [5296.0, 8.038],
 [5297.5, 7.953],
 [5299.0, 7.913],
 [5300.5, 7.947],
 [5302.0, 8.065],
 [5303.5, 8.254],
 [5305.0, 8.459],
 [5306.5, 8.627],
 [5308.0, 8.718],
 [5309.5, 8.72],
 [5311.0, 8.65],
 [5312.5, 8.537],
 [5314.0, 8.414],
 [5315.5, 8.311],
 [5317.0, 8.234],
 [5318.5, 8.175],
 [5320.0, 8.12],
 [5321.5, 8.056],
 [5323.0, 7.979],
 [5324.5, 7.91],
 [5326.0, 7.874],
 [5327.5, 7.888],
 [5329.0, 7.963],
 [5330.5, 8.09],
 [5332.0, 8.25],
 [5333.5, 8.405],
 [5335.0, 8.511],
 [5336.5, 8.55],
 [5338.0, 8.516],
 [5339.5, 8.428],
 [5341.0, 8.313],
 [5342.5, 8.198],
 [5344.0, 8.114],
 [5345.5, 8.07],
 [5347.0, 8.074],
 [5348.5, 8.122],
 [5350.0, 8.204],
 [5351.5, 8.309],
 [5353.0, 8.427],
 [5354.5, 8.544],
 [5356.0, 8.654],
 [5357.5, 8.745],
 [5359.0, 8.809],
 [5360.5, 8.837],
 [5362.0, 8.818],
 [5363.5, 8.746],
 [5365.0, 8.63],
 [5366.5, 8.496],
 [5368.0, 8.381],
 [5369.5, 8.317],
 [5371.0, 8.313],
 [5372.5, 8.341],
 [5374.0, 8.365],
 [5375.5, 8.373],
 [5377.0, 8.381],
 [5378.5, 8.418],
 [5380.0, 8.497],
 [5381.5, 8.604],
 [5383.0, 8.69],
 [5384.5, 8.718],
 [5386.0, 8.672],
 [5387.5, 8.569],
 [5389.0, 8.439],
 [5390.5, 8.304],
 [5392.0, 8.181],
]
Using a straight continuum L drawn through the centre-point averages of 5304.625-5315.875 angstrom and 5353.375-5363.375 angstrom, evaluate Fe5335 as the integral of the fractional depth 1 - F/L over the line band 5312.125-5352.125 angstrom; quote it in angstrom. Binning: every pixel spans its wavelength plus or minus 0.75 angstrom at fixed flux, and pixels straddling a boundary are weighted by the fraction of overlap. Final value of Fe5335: 2.0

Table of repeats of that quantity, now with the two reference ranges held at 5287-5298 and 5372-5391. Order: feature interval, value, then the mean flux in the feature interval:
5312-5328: 0.3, 8.13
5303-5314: -0.4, 8.56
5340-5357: 0.2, 8.28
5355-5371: -0.4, 8.63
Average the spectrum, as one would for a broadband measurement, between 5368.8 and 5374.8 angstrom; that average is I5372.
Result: 8.33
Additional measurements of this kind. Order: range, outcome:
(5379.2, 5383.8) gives 8.6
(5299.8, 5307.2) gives 8.27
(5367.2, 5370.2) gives 8.35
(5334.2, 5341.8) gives 8.46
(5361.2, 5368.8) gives 8.61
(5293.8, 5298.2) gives 8.04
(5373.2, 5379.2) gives 8.38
